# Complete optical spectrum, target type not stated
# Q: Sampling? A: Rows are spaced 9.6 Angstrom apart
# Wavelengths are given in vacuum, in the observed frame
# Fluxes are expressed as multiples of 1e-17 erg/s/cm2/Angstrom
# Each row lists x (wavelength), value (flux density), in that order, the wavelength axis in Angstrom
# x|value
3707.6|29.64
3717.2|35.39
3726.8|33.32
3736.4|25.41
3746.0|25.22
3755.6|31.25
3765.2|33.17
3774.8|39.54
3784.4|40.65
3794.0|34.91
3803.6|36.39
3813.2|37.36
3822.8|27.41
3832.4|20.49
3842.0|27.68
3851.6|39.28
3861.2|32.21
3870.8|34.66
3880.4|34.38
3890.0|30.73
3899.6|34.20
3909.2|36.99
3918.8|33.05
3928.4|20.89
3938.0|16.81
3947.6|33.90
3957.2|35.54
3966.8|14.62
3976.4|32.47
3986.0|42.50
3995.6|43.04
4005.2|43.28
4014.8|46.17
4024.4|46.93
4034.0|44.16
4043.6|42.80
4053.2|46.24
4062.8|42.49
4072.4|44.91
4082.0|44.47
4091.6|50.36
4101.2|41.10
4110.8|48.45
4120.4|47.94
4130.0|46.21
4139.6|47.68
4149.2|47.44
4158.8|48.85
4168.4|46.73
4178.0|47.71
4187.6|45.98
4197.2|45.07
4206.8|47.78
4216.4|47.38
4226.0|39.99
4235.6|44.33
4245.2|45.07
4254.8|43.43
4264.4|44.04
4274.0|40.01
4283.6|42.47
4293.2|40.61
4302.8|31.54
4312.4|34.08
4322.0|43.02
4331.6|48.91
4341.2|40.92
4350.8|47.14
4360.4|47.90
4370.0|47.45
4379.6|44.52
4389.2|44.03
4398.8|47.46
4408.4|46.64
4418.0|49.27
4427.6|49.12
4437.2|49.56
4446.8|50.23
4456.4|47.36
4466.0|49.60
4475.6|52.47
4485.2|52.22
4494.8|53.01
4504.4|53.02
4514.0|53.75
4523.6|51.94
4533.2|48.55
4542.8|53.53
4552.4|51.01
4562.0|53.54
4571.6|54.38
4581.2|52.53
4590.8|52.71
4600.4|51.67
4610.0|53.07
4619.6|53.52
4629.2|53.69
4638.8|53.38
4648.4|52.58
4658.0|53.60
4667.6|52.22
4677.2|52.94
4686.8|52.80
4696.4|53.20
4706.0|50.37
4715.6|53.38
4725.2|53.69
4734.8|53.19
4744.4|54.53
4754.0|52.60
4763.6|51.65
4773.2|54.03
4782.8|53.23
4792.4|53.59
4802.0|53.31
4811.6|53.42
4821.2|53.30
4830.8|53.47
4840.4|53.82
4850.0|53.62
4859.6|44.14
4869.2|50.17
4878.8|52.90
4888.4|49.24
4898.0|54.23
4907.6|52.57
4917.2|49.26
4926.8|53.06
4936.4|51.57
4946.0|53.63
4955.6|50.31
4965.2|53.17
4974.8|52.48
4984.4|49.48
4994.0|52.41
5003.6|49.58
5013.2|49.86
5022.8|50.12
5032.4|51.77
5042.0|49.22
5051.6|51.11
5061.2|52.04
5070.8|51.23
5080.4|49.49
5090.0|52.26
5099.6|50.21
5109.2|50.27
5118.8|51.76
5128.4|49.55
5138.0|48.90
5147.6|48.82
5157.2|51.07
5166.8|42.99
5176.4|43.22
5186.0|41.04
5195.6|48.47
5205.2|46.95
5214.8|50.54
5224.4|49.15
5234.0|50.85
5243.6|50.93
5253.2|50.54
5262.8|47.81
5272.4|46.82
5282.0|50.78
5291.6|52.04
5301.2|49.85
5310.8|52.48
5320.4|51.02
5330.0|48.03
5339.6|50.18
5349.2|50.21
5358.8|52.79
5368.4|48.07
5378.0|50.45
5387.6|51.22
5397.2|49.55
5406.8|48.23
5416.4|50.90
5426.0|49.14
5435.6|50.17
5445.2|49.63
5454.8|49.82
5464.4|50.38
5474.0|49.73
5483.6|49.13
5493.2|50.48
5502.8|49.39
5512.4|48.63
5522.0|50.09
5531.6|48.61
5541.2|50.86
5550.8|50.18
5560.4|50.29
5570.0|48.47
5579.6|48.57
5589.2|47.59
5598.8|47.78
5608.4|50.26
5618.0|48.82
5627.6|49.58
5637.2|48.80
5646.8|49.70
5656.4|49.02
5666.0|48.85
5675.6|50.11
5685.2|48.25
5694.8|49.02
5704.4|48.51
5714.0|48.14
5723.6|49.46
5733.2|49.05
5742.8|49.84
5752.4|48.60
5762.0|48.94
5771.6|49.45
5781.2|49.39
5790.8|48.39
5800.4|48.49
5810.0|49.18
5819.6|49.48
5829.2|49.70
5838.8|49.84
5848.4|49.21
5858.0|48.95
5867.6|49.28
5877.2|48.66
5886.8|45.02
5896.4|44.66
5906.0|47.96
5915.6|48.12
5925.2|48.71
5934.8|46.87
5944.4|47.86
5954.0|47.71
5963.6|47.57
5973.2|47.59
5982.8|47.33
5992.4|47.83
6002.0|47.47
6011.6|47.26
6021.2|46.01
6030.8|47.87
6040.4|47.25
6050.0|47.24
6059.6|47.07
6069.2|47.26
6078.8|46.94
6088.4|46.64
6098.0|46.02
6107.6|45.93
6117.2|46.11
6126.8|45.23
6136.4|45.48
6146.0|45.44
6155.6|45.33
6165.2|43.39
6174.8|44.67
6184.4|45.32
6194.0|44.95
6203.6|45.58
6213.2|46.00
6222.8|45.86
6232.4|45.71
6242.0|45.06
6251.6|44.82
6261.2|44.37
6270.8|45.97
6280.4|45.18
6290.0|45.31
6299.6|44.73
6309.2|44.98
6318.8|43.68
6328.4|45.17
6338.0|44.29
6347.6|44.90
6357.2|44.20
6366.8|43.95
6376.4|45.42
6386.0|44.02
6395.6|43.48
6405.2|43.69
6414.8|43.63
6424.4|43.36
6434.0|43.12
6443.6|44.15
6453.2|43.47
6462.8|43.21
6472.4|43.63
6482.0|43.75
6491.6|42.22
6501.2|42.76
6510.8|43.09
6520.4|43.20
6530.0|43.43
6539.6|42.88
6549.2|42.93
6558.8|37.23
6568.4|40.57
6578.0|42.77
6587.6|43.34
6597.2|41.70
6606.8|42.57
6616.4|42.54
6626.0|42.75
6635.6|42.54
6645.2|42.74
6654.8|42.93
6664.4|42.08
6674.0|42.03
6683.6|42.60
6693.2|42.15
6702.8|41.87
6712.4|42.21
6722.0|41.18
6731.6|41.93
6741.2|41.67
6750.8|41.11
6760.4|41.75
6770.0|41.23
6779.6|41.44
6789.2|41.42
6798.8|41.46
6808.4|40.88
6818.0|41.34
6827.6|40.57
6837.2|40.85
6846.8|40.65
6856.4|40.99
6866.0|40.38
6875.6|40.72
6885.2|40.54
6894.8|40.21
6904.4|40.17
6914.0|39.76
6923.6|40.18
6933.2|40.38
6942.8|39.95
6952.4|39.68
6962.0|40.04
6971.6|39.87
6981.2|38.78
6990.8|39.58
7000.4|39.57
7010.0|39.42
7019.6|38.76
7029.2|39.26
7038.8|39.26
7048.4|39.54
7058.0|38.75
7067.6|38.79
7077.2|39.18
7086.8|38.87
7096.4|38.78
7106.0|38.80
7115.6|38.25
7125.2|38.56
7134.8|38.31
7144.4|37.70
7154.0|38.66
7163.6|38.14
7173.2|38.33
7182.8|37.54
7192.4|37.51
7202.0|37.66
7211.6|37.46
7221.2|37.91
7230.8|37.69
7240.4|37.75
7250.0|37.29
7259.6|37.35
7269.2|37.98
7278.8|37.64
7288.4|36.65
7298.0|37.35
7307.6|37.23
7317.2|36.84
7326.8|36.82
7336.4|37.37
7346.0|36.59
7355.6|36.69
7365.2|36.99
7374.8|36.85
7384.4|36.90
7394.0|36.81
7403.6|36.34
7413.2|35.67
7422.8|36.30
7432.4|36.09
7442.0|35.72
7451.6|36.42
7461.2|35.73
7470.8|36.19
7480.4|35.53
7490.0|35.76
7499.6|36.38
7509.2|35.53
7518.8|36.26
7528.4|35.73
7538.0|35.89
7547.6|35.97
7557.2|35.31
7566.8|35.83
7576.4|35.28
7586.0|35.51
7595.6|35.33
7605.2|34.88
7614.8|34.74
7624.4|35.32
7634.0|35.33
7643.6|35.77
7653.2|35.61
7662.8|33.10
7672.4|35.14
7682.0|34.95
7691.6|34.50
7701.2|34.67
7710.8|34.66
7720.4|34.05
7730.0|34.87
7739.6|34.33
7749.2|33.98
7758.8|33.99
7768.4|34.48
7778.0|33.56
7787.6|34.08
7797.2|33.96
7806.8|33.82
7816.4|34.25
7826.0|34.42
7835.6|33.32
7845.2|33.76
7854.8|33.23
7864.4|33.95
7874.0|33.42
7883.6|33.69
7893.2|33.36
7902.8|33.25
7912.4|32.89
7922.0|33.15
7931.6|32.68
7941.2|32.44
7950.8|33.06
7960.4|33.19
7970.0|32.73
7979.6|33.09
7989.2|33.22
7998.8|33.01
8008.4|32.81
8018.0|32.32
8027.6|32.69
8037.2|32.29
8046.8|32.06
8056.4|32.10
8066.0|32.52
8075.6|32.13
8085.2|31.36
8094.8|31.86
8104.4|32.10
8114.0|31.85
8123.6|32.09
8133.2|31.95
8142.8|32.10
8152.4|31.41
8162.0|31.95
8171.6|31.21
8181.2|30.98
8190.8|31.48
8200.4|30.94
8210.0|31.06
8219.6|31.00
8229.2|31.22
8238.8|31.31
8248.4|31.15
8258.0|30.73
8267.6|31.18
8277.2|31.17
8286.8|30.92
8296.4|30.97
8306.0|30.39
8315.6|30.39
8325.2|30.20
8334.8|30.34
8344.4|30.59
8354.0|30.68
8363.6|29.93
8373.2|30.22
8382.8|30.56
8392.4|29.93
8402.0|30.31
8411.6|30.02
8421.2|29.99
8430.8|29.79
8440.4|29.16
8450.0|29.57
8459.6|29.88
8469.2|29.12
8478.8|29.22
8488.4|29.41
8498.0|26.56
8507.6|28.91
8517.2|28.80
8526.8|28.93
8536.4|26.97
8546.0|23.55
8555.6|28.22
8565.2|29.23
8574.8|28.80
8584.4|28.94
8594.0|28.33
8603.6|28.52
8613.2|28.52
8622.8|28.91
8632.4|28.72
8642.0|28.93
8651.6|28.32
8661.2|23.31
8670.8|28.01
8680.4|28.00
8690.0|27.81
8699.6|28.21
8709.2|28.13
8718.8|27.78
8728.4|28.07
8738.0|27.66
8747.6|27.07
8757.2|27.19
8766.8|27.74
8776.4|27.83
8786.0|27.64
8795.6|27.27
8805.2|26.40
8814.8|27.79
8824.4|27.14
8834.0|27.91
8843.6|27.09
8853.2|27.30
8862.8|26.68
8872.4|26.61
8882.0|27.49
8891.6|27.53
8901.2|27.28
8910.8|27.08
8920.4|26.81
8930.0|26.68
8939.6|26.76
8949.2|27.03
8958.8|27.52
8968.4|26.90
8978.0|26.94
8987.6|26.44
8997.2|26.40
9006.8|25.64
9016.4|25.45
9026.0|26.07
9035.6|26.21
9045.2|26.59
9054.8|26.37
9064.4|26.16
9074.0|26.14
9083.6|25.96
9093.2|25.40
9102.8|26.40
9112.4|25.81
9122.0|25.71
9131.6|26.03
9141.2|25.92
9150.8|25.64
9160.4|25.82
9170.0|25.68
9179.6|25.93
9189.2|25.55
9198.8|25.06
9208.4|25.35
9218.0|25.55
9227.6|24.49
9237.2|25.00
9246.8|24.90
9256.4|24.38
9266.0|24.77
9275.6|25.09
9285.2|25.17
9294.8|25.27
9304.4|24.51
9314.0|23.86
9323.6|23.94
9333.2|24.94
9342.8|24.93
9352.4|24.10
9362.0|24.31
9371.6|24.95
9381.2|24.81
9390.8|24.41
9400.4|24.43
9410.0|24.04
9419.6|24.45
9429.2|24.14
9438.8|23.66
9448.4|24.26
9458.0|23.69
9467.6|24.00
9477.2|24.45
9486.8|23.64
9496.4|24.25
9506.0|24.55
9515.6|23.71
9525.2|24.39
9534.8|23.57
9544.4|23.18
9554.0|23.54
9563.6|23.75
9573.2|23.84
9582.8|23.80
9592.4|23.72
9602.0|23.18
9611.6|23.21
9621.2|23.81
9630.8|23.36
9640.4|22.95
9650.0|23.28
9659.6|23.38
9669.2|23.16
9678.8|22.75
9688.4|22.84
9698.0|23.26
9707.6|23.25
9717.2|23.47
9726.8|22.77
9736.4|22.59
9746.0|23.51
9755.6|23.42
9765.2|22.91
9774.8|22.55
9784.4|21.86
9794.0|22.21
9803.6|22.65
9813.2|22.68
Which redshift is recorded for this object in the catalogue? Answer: 0.000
